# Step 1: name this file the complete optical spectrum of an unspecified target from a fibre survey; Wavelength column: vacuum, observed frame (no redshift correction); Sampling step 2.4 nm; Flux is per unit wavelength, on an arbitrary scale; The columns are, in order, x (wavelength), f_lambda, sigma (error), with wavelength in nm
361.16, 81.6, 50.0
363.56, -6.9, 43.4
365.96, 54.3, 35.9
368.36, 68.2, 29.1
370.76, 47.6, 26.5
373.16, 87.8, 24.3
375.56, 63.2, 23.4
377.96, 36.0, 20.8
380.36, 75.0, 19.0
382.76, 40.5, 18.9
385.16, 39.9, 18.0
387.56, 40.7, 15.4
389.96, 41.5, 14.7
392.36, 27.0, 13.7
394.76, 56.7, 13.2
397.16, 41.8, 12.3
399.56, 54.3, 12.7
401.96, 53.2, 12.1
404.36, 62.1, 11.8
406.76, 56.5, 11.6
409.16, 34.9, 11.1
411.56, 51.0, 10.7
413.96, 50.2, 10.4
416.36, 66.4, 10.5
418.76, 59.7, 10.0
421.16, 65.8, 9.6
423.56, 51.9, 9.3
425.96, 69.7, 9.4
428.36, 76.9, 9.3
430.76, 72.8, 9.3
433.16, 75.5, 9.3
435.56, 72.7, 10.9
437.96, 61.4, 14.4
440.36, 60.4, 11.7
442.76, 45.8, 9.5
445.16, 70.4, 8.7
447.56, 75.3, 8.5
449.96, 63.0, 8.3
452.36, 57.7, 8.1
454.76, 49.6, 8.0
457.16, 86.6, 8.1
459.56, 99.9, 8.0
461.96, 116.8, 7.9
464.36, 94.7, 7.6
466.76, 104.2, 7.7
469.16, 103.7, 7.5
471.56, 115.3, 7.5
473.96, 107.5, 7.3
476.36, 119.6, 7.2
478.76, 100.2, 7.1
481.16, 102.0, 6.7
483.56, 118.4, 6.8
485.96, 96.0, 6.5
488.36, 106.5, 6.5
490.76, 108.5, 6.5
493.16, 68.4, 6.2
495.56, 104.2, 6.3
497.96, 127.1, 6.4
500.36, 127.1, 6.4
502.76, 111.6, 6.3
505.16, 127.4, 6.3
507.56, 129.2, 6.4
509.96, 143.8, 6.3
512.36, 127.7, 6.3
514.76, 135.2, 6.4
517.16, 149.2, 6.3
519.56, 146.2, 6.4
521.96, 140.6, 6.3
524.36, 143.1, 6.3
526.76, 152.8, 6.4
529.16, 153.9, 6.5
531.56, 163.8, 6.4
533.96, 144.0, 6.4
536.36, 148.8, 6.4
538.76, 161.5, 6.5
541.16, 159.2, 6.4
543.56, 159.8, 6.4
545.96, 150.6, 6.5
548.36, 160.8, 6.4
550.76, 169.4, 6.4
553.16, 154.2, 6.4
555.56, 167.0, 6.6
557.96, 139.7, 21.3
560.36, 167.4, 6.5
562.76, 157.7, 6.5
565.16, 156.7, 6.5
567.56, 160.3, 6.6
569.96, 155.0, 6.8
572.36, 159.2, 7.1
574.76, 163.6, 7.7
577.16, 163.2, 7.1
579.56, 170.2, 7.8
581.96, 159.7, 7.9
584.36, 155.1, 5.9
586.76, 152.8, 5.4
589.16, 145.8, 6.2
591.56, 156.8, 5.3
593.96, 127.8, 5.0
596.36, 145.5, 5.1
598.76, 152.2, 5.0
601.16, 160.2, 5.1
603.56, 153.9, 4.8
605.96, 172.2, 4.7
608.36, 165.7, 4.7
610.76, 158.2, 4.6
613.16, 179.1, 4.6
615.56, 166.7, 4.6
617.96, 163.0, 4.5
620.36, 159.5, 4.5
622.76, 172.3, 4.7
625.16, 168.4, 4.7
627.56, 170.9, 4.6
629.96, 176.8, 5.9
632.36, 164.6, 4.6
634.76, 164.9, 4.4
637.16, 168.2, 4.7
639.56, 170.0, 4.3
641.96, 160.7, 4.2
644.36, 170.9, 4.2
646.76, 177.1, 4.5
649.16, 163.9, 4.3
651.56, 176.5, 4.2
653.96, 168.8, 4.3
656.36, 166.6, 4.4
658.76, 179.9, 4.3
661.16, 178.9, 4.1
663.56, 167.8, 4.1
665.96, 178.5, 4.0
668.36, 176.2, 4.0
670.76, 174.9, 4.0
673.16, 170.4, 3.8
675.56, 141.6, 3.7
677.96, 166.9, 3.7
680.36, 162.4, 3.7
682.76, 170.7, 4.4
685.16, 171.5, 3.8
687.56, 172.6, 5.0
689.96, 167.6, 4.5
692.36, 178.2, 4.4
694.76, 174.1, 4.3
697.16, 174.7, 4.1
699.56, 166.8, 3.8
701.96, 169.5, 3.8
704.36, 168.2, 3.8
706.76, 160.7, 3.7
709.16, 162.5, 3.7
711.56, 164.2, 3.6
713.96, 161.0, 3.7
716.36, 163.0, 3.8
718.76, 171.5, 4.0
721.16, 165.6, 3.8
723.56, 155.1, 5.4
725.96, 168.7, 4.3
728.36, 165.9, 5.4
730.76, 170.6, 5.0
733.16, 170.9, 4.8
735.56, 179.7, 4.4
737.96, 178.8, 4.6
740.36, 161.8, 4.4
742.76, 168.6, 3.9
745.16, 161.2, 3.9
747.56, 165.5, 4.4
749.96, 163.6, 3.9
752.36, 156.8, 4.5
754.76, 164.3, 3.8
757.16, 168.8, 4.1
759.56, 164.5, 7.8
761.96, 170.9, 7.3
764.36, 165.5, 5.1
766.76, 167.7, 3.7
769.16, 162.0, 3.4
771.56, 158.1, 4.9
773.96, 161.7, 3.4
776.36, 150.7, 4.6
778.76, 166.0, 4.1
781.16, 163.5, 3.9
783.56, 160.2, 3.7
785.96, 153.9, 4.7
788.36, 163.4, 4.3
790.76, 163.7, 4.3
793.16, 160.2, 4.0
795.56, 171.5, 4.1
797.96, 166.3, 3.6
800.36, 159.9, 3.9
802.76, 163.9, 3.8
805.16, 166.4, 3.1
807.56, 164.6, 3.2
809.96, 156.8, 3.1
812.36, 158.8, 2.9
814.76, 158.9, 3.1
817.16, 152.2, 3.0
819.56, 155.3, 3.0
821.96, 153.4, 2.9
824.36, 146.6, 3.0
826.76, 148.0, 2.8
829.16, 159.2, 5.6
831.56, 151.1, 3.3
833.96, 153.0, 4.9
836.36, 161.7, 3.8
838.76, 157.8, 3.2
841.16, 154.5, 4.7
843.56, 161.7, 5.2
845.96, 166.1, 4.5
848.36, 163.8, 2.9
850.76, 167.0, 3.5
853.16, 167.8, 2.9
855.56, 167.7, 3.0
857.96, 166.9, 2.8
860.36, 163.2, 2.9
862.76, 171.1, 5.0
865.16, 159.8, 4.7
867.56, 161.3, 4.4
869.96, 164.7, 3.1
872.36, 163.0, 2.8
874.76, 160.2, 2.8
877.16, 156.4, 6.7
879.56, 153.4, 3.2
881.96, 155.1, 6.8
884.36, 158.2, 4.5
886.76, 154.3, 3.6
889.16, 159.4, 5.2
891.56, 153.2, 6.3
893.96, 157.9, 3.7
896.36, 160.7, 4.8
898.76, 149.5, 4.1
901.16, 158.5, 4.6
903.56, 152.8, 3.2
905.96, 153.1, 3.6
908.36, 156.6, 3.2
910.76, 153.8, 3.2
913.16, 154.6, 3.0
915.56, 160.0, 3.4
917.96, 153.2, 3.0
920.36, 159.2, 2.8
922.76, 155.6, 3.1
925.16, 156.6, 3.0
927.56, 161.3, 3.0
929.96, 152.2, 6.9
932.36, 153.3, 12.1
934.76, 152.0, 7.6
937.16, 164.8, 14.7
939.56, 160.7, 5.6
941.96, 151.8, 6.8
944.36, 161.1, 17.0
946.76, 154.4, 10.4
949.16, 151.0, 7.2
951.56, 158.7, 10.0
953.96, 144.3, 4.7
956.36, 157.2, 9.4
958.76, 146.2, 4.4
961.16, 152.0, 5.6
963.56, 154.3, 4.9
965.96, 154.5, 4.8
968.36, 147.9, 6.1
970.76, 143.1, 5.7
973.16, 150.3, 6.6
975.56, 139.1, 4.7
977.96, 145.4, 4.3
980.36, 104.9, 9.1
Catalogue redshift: 0.15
